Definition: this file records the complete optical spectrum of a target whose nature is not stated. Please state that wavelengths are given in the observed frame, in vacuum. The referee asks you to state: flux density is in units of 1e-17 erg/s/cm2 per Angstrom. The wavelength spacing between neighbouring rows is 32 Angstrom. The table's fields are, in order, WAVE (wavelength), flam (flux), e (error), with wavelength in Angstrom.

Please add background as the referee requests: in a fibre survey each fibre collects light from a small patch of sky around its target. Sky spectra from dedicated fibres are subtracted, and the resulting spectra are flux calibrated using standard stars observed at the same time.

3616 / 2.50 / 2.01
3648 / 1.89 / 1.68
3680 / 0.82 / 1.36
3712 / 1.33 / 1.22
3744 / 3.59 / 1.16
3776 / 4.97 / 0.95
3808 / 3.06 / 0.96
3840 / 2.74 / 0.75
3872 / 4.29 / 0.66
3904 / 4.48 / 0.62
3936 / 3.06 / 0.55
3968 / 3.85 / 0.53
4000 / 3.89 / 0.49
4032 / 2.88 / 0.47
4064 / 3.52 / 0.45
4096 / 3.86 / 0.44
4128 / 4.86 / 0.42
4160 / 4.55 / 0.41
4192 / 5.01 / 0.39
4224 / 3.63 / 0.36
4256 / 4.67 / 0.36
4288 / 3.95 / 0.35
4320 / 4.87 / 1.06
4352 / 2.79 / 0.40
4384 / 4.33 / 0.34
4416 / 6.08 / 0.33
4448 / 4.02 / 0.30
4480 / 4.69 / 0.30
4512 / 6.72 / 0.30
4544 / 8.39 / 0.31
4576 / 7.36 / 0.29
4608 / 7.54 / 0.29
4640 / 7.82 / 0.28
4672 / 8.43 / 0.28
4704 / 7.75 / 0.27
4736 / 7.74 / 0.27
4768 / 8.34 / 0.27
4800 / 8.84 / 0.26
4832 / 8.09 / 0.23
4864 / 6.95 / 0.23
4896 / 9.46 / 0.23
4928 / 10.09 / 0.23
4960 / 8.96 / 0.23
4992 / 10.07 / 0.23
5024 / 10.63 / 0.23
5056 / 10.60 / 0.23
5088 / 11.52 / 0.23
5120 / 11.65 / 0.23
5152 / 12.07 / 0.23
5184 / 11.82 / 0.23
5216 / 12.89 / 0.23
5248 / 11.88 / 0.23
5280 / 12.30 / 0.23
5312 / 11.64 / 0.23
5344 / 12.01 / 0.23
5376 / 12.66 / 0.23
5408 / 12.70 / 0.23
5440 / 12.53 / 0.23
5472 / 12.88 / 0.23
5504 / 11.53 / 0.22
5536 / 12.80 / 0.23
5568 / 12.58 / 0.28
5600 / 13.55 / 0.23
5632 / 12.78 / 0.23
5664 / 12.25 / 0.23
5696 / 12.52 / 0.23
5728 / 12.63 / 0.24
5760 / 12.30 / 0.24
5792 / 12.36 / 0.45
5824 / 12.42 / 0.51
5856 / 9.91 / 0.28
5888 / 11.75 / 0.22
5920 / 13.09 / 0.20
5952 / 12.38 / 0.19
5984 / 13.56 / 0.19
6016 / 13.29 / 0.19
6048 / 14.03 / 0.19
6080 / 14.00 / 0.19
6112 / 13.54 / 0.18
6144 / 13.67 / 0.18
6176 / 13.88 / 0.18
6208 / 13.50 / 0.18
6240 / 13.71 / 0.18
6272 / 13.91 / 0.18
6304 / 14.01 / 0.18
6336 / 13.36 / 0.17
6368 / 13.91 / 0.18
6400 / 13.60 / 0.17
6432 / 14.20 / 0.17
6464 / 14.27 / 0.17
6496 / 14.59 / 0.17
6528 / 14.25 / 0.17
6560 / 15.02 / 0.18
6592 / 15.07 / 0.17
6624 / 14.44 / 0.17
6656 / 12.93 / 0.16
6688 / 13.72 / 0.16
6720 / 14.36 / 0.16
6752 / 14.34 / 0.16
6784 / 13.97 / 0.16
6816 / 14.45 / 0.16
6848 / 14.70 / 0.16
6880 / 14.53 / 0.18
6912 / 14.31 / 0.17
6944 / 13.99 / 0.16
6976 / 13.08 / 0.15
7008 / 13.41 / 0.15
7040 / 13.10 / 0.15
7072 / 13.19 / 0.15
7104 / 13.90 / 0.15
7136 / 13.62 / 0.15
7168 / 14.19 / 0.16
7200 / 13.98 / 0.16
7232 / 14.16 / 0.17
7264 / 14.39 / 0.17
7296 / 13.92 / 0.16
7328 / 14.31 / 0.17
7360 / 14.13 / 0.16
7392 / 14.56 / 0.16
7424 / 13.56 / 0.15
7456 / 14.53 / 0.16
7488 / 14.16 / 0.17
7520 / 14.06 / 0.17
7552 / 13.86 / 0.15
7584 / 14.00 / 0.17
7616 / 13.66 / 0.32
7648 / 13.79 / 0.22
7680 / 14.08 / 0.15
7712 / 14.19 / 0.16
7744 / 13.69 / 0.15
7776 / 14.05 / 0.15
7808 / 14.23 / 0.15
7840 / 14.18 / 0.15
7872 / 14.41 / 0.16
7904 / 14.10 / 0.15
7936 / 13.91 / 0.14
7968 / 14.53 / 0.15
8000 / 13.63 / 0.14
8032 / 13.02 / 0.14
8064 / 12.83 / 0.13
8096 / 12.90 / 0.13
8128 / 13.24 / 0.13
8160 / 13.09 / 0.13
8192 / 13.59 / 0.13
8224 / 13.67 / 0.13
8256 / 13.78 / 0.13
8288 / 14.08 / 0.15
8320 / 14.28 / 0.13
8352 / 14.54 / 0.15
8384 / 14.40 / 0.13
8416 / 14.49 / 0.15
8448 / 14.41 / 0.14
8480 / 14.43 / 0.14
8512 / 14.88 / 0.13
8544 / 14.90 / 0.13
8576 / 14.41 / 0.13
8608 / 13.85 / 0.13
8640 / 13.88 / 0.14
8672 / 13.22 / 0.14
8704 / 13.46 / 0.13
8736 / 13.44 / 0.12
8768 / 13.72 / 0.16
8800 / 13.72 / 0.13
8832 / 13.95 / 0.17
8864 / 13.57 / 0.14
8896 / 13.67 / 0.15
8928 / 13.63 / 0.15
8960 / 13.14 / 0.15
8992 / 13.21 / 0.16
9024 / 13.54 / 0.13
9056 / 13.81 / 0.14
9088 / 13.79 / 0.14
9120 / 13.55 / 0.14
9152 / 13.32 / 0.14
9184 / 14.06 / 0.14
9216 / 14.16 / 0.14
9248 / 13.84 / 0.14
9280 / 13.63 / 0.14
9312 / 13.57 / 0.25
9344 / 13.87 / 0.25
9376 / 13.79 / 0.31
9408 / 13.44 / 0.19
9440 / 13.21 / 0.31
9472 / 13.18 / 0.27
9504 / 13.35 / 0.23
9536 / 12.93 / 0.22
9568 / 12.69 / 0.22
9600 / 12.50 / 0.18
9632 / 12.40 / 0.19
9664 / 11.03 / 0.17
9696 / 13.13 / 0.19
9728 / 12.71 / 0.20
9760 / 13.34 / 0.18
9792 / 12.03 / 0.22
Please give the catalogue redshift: 0.131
